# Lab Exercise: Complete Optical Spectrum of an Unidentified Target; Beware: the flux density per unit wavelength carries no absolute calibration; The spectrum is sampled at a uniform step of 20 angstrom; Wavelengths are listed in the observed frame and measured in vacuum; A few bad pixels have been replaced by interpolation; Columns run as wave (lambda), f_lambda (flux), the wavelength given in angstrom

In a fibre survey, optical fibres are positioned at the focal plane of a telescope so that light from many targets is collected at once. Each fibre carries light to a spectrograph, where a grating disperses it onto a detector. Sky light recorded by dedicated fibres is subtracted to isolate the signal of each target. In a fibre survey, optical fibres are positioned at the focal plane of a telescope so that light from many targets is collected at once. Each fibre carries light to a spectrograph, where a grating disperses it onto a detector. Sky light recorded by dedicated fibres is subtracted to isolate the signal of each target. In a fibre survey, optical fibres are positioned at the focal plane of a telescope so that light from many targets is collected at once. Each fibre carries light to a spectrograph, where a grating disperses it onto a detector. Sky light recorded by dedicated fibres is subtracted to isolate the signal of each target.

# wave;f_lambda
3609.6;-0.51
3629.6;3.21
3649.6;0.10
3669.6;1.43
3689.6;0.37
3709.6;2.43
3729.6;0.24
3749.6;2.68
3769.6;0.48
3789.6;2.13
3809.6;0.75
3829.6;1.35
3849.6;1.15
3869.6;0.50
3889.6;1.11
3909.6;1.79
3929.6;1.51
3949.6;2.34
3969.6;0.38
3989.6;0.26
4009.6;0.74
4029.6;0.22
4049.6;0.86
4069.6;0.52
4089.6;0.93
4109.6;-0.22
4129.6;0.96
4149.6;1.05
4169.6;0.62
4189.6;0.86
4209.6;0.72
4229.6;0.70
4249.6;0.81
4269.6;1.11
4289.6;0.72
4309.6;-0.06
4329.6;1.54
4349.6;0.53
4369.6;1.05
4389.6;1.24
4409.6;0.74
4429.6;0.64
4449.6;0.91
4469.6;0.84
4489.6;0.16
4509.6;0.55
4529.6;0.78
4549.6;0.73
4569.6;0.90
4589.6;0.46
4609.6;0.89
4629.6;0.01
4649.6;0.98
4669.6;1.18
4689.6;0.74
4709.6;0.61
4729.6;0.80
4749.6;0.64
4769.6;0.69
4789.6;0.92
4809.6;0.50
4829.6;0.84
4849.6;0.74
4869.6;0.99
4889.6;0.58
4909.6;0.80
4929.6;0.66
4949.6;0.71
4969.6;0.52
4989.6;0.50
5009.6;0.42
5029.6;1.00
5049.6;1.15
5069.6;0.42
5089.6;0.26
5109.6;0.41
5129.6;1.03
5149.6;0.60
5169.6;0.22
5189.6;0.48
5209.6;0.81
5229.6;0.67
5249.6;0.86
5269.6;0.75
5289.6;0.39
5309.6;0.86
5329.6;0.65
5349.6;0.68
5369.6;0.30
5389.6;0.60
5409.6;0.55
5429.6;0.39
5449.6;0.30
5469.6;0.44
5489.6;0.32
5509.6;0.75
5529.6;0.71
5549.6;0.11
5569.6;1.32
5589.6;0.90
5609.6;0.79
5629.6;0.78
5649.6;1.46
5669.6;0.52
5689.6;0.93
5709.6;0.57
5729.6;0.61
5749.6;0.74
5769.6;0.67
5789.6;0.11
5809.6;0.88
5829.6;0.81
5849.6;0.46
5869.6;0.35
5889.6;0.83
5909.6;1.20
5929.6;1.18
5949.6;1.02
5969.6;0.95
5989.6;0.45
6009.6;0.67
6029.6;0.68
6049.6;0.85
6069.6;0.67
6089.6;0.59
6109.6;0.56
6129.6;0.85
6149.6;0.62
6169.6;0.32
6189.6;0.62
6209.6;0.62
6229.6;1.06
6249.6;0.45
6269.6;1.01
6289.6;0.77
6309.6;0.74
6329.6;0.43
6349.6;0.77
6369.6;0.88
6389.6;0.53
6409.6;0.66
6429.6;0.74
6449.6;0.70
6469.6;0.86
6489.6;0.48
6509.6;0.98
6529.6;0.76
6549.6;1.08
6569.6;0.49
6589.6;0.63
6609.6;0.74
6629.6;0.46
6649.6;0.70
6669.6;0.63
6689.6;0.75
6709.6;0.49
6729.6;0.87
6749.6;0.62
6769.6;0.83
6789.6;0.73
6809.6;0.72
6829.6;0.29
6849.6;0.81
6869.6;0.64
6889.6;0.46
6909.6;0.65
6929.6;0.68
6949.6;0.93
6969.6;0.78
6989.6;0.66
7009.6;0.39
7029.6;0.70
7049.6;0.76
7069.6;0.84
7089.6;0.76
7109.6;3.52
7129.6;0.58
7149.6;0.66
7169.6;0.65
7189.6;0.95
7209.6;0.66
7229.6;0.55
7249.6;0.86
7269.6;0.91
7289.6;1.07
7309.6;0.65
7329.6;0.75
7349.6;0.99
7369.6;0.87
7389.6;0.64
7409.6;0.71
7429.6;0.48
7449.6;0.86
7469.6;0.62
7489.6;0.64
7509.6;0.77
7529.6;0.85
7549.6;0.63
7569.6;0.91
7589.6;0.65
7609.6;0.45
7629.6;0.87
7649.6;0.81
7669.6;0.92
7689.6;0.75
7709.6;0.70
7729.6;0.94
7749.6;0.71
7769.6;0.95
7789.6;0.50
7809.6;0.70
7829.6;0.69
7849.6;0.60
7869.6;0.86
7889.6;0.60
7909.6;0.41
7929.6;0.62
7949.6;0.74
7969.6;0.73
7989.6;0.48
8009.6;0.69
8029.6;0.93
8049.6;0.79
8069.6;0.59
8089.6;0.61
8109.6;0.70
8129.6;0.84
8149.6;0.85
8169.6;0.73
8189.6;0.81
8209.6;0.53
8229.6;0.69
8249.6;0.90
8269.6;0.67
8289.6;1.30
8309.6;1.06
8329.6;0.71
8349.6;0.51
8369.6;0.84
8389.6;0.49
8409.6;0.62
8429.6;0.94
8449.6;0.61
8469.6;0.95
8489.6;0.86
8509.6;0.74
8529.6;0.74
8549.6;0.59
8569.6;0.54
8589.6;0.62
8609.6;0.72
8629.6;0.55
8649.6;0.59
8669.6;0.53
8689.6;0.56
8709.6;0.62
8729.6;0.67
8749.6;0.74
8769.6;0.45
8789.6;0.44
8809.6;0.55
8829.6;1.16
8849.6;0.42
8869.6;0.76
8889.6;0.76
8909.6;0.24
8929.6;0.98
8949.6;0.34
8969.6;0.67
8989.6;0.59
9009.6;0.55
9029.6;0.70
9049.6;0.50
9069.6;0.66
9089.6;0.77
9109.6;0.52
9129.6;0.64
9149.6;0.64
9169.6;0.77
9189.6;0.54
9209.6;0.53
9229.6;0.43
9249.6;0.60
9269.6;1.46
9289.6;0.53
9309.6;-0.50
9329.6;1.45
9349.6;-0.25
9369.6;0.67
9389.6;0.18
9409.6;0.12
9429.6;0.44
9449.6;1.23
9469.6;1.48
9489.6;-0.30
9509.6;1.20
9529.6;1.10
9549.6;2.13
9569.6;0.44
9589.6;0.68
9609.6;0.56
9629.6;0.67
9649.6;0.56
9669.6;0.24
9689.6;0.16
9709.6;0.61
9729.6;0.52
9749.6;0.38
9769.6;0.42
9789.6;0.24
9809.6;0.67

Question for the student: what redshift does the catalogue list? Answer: 0.91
